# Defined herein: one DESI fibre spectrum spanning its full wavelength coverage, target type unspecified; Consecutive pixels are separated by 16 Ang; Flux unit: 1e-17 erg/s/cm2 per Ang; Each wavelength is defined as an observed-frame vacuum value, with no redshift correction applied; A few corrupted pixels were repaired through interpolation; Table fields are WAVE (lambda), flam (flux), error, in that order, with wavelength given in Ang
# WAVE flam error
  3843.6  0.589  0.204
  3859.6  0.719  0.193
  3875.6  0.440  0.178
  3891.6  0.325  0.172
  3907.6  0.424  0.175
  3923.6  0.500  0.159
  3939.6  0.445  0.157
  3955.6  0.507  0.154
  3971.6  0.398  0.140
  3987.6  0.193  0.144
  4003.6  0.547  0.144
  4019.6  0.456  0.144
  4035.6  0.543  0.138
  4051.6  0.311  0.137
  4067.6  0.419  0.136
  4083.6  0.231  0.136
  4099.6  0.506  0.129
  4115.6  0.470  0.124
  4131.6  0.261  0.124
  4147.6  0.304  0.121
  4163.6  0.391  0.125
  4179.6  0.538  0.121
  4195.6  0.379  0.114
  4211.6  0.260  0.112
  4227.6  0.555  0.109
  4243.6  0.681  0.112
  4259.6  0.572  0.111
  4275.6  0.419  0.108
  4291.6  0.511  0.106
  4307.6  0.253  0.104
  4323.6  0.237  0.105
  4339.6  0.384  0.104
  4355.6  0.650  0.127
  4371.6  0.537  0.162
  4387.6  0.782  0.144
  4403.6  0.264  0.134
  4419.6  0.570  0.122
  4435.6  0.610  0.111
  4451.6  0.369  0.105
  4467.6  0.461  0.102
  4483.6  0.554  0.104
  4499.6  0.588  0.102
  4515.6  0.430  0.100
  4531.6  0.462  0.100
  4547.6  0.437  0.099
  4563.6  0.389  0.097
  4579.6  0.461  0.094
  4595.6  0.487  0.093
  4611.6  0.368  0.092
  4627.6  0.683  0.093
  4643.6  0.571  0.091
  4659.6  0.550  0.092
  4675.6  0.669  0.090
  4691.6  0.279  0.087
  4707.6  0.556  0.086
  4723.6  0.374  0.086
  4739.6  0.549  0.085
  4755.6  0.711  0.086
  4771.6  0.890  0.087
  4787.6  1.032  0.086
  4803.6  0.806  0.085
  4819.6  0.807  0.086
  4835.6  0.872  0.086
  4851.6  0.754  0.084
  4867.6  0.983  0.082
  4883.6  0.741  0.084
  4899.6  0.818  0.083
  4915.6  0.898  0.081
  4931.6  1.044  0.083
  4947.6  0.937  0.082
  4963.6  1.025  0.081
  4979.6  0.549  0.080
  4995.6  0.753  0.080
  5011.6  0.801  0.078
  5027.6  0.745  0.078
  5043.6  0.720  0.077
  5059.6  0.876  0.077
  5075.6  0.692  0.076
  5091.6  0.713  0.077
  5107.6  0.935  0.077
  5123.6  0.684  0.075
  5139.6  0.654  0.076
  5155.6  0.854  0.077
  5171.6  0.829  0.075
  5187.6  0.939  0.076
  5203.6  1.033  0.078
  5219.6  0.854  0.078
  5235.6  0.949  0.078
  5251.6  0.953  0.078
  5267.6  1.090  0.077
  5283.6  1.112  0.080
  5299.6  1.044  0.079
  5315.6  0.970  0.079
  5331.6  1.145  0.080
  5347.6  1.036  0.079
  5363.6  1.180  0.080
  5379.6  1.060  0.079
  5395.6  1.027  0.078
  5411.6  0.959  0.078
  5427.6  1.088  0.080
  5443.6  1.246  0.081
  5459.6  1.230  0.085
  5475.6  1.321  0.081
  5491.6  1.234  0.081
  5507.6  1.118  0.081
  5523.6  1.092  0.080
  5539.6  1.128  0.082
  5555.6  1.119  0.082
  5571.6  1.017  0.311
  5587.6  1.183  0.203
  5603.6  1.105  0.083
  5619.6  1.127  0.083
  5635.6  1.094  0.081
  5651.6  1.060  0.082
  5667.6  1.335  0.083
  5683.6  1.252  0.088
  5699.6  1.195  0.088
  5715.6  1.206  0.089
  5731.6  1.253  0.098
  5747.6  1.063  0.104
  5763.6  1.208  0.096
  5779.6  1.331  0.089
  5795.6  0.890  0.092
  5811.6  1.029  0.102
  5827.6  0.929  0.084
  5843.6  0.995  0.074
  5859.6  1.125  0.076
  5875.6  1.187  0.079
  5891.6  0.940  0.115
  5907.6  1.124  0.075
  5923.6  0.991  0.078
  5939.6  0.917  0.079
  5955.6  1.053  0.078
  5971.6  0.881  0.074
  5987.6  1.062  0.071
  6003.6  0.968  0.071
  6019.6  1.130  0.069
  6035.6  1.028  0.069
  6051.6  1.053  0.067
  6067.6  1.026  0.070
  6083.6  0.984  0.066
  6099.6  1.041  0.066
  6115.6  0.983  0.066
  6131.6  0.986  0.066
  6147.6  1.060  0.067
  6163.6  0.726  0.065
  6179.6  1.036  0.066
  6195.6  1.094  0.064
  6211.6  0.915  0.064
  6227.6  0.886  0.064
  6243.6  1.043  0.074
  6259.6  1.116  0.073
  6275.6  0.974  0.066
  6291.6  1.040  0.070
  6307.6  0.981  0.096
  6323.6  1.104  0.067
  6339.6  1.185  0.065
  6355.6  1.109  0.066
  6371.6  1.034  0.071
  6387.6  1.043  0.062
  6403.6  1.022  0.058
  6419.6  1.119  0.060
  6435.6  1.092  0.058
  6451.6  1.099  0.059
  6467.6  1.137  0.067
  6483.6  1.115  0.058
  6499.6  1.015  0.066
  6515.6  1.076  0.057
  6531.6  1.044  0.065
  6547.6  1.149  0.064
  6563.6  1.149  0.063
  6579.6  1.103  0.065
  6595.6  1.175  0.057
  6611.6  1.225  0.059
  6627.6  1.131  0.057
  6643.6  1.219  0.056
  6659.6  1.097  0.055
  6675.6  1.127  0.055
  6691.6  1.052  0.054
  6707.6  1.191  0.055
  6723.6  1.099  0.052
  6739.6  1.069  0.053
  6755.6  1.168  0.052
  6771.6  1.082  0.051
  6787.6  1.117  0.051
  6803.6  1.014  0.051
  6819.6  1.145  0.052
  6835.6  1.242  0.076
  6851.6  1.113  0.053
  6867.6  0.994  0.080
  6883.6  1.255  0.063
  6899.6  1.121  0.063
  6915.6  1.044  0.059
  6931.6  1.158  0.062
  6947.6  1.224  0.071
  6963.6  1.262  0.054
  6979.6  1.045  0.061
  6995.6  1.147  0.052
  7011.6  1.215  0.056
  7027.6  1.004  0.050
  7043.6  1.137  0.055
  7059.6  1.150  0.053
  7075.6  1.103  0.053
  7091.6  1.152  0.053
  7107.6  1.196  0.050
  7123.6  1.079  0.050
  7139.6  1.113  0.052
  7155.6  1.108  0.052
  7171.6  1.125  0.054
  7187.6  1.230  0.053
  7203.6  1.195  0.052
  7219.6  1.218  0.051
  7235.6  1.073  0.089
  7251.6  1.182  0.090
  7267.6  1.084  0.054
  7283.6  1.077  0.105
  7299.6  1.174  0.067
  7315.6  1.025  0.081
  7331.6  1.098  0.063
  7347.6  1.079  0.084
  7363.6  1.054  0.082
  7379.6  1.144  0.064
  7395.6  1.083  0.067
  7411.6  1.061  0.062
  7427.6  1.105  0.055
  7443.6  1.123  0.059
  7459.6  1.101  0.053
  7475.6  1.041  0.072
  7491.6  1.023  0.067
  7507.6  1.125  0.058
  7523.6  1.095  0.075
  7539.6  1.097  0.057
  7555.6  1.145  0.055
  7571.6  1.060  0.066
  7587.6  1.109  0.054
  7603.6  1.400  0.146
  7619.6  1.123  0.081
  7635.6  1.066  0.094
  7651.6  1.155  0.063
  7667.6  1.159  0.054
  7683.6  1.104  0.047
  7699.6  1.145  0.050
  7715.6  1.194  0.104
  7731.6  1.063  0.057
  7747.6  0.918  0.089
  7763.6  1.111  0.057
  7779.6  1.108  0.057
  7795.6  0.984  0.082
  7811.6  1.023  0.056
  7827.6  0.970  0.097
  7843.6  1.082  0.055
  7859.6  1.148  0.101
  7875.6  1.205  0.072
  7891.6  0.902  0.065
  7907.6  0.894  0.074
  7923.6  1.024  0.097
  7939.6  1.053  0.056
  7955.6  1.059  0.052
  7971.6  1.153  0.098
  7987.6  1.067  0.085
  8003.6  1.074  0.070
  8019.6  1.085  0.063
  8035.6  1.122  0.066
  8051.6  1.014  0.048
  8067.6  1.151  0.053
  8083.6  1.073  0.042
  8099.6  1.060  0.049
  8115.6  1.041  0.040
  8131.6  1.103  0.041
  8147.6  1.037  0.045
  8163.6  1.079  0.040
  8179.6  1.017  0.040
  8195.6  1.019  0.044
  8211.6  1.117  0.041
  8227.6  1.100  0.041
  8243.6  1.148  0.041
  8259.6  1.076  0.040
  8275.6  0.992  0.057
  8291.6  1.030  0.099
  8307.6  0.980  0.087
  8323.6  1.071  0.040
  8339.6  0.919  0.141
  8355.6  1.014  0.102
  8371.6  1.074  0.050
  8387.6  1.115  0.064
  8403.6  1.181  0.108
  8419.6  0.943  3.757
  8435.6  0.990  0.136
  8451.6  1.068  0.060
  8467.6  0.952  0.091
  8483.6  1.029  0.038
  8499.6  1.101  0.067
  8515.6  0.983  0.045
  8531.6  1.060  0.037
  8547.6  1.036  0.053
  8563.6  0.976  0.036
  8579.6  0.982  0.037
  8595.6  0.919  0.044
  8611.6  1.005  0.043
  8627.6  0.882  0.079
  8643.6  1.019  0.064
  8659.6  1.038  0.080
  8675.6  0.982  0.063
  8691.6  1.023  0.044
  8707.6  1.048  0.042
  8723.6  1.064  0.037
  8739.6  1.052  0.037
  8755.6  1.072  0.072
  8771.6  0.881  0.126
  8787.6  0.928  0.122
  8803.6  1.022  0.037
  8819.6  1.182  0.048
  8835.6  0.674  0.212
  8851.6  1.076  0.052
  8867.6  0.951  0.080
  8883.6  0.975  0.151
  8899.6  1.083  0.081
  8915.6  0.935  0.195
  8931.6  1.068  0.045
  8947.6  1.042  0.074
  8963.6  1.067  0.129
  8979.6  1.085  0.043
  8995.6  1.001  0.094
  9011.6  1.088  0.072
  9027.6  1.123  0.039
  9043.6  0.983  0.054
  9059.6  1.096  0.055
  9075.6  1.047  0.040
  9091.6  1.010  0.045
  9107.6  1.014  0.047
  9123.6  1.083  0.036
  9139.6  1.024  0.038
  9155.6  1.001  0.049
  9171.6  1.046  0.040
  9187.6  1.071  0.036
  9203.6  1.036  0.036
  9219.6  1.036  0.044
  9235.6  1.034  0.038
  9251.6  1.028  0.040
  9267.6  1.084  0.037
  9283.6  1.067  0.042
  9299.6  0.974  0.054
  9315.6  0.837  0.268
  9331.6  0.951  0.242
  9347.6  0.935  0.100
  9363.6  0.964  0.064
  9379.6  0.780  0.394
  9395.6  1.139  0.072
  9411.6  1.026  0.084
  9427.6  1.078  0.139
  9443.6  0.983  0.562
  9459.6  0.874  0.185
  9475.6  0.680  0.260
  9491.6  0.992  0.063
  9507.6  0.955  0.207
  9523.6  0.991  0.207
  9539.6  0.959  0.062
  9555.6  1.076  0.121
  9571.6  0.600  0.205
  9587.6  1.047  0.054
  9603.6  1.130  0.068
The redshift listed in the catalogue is 0.19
